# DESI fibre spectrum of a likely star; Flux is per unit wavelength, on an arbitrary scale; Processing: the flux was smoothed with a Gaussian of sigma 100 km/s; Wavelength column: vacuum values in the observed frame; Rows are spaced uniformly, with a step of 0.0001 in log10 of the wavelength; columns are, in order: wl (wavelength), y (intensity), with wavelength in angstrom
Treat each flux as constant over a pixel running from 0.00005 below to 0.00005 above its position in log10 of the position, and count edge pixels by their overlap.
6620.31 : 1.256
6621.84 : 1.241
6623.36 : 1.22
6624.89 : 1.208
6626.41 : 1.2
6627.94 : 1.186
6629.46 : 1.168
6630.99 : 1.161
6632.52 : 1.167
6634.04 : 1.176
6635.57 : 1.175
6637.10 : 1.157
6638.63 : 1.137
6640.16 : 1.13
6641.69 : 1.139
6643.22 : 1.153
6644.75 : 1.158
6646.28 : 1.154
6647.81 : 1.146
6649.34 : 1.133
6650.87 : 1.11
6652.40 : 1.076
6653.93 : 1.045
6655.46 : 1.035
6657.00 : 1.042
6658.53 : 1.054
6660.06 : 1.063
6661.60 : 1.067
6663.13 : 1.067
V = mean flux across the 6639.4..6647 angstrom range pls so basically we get 1.15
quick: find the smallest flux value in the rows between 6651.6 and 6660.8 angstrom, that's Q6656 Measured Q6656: 1.035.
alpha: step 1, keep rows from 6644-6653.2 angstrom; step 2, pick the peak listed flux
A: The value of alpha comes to 1.158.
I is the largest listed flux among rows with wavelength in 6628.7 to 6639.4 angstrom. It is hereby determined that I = 1.176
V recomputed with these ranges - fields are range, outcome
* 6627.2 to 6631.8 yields 1.17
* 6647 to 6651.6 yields 1.13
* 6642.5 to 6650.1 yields 1.15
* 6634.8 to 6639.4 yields 1.15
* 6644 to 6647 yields 1.16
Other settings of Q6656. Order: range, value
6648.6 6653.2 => 1.076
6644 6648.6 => 1.146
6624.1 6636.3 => 1.161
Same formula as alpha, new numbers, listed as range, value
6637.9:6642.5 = 1.139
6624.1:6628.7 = 1.208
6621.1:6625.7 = 1.241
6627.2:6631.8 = 1.186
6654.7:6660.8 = 1.063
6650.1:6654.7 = 1.11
